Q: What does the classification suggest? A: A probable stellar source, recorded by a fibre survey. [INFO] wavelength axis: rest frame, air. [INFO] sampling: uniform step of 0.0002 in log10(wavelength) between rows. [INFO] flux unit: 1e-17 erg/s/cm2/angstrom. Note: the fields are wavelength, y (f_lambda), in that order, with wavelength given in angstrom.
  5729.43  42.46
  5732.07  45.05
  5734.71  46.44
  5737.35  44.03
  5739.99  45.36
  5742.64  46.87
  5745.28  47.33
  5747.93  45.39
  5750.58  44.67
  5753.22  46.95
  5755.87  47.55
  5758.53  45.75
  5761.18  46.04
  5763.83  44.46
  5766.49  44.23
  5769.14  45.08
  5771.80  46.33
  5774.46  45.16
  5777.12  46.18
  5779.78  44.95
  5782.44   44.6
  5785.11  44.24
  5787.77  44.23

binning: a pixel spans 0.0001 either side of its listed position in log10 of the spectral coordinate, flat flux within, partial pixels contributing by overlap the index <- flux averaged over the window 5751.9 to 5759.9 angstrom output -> 46.7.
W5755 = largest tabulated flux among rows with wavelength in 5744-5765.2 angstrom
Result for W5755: 47.55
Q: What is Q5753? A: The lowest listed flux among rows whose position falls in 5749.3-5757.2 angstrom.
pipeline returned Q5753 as 44.67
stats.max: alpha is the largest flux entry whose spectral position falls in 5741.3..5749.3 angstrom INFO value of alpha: 47.33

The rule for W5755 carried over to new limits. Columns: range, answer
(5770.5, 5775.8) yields 46.33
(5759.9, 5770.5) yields 46.04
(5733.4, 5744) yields 46.87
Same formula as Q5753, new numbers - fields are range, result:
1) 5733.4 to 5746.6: 44.03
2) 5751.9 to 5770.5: 44.23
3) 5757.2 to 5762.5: 45.75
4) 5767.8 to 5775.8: 45.08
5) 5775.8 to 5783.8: 44.6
